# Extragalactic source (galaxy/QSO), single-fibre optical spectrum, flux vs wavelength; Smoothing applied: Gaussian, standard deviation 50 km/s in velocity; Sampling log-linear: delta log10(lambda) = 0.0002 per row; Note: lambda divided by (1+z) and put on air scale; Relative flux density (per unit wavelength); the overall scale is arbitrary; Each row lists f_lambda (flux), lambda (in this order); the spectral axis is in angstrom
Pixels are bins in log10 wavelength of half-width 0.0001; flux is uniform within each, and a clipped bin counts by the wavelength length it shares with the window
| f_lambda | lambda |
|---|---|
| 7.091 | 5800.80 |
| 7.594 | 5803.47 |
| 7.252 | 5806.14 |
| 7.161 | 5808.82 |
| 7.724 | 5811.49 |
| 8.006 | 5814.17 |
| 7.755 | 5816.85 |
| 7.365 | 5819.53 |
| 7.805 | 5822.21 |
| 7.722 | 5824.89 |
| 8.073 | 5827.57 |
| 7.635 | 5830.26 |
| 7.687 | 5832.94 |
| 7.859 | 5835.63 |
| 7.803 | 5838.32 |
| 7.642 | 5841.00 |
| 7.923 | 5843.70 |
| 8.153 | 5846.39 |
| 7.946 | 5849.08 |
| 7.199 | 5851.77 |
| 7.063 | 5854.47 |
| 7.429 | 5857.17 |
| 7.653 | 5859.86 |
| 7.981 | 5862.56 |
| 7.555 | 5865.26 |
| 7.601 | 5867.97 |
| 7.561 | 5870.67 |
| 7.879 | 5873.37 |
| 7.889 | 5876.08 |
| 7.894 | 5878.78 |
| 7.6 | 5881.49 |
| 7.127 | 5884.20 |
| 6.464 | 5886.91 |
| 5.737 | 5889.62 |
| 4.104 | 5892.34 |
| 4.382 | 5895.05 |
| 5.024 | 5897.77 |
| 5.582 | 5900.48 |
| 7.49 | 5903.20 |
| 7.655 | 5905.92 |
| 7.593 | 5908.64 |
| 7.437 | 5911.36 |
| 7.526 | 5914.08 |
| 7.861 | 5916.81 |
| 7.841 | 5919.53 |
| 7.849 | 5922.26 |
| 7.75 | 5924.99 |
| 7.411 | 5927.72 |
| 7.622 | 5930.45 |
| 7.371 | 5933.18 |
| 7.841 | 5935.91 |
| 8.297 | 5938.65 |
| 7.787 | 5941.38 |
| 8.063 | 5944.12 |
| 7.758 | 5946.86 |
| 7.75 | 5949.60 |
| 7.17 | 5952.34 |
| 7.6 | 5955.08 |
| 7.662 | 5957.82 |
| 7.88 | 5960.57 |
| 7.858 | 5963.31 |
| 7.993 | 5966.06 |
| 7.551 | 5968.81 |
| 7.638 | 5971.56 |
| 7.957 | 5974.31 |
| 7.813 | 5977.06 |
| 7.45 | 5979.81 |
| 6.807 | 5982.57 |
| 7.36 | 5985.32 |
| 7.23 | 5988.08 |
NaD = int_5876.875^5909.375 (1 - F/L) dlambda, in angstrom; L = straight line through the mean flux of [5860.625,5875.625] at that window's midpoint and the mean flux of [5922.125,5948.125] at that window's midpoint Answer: 5.66 angstrom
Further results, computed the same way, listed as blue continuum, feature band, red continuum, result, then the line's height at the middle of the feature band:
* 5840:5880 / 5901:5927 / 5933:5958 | 0.46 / 7.73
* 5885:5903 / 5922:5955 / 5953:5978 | -4.11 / 6.87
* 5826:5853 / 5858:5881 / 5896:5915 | -1.19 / 7.36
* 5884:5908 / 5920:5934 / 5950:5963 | -1.71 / 6.8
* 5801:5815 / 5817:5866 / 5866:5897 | -3.80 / 7.15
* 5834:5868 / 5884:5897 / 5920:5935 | 3.82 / 7.65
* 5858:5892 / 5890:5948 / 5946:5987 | 2.58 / 7.46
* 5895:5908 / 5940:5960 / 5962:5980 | -1.03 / 7.32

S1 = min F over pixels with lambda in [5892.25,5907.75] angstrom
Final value 4.104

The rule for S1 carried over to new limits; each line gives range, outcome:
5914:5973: 7.17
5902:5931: 7.411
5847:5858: 7.063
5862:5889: 6.464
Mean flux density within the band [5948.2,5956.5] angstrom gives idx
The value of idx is 7.51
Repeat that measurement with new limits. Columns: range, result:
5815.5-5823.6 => 7.64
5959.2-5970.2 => 7.82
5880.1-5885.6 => 7.36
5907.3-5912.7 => 7.52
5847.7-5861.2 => 7.46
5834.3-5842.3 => 7.78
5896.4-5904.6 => 6.04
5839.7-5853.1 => 7.77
